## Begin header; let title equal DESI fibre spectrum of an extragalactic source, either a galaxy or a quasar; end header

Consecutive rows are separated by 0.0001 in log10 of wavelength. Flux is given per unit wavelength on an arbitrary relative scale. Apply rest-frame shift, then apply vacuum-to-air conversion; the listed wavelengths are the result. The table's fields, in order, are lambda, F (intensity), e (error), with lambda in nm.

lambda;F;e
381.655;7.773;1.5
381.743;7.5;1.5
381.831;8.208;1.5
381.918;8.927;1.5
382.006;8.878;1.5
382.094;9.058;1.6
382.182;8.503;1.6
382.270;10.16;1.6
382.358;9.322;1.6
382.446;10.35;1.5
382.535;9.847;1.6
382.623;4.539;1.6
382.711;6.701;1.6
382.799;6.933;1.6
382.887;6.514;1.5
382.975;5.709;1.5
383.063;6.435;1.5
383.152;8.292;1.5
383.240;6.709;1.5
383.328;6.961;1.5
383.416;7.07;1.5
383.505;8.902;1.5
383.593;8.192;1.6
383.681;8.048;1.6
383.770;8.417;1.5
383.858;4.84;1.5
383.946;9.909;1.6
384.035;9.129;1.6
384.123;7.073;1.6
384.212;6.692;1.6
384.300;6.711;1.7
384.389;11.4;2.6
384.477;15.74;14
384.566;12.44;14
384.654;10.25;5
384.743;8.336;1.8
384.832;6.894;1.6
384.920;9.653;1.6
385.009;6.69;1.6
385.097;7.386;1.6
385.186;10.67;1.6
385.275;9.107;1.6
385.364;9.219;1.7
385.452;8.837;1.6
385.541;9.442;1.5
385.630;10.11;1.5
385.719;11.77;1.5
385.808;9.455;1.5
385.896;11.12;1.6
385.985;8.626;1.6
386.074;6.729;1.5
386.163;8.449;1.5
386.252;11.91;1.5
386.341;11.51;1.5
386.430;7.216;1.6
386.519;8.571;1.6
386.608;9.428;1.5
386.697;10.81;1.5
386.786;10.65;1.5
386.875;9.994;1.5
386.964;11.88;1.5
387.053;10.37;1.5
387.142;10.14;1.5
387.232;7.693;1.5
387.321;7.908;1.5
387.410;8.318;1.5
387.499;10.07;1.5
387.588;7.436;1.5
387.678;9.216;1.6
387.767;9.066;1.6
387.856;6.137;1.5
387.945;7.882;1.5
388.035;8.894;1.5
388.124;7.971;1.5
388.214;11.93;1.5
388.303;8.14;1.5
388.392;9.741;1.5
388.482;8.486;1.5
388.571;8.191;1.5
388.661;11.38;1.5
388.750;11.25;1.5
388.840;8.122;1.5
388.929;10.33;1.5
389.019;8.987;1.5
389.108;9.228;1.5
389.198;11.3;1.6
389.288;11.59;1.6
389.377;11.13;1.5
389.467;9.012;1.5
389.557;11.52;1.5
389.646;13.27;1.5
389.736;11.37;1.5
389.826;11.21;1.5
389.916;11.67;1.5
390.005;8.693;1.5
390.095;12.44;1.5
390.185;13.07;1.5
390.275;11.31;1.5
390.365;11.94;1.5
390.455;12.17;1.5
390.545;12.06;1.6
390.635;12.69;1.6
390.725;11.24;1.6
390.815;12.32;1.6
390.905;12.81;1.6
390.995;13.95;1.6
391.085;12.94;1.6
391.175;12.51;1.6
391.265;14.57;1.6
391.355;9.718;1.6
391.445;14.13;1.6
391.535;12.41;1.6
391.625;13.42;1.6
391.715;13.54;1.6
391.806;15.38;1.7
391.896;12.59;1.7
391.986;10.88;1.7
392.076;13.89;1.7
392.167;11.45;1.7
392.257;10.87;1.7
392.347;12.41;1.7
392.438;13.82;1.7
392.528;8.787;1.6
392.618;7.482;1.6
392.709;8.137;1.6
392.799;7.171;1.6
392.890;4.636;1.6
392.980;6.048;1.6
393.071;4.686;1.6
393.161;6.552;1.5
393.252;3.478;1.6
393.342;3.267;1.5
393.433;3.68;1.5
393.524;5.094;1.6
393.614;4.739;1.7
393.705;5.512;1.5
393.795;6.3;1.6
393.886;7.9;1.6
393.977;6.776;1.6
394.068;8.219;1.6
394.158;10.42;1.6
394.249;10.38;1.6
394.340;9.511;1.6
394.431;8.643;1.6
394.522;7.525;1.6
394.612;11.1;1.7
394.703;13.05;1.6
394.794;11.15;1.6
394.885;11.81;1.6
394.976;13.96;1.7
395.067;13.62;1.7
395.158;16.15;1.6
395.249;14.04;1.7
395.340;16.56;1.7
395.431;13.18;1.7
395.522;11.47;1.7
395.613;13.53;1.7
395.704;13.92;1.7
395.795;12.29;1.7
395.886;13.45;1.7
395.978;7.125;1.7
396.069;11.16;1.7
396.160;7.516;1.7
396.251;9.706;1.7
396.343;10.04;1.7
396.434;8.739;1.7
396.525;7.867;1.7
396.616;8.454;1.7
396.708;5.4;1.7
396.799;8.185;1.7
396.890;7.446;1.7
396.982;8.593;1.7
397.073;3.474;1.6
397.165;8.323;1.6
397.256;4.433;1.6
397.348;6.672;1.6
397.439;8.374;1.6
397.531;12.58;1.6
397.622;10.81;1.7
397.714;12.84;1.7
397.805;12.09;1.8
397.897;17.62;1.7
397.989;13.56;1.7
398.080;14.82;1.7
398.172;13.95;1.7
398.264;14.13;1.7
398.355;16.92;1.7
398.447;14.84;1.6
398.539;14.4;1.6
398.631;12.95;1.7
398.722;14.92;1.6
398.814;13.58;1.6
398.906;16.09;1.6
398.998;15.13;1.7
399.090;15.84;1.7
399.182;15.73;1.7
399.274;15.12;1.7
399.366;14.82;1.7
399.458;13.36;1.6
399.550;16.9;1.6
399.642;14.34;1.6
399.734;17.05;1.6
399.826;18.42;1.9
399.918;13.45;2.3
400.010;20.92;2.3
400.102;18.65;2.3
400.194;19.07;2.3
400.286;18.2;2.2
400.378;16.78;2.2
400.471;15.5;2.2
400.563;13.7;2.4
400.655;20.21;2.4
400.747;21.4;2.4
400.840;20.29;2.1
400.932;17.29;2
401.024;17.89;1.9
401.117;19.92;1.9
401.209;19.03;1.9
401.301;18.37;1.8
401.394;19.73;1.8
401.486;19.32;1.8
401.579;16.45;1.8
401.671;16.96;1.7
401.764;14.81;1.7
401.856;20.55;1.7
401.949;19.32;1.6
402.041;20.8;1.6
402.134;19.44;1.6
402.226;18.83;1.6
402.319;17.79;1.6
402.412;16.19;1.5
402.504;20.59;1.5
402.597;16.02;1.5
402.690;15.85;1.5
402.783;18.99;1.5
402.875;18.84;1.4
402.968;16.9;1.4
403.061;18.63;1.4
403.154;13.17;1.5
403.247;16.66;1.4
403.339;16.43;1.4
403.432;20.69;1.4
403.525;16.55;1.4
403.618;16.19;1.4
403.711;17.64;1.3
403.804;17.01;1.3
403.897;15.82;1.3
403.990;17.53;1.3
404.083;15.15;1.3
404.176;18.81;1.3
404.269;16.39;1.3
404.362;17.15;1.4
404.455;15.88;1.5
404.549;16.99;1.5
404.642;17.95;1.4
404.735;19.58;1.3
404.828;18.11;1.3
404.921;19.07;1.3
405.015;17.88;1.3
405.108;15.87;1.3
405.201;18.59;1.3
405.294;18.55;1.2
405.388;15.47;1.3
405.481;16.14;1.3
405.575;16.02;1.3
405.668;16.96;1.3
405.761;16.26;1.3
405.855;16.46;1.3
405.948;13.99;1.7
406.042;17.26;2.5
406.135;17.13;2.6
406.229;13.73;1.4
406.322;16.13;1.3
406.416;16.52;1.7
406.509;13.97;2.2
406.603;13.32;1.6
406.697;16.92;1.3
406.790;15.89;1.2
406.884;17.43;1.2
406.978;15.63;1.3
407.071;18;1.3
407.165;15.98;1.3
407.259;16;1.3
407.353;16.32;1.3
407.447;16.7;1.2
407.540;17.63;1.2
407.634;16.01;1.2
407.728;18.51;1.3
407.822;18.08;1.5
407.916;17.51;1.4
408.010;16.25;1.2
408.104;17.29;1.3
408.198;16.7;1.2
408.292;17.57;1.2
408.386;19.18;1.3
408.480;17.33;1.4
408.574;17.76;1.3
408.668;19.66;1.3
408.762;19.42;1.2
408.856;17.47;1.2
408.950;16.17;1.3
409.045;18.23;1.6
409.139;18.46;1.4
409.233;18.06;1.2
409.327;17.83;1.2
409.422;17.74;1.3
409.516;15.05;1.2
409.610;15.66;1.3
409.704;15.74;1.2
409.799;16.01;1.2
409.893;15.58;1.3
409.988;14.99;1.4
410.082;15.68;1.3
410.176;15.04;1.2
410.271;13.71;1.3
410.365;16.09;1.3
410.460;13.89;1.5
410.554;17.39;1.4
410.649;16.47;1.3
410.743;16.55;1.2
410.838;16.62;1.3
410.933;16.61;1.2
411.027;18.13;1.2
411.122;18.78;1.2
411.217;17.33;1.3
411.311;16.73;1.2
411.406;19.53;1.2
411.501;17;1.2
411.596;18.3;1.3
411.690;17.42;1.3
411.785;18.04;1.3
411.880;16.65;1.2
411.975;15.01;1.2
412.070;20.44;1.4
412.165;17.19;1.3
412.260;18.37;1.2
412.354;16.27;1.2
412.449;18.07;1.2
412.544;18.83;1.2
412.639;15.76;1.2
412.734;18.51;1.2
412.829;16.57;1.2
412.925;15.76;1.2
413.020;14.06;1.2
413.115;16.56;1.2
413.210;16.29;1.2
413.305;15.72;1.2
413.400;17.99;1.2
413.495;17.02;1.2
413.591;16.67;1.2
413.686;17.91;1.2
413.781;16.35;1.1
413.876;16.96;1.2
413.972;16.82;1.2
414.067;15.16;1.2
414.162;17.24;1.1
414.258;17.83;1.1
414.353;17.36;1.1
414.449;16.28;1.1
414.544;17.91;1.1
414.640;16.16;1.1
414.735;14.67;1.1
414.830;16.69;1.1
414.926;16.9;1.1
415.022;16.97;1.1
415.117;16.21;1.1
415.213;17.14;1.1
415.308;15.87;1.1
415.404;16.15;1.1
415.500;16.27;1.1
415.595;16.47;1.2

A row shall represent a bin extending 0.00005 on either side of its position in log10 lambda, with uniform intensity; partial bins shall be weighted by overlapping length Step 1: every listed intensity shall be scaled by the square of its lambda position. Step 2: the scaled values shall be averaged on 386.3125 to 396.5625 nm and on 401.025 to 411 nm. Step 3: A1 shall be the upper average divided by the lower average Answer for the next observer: 1.8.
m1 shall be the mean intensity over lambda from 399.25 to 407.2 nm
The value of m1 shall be 17.2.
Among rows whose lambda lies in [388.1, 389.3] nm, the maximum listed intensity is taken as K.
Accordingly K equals 11.93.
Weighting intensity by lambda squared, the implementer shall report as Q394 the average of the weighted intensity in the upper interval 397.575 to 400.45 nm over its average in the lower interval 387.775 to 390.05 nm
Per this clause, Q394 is 1.6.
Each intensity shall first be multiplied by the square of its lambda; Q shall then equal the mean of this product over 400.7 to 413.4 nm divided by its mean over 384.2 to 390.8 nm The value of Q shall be 1.9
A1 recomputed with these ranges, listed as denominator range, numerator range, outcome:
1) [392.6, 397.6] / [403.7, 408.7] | 2.00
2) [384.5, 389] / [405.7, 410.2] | 1.99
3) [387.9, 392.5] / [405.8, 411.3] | 1.60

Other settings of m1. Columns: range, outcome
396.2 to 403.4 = 15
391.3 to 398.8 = 10.3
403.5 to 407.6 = 16.6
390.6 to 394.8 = 9.72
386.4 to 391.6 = 10.5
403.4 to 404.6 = 17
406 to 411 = 16.6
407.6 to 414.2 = 17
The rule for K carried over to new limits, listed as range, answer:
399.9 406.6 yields 21.4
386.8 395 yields 15.38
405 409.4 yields 19.66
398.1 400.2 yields 20.92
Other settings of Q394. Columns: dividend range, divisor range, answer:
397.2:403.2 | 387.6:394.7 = 1.71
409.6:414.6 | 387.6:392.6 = 1.68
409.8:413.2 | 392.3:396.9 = 1.97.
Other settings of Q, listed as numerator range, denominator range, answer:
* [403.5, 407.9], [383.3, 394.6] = 1.89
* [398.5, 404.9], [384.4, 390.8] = 1.85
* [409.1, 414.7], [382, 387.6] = 2.17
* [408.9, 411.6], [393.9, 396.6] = 1.62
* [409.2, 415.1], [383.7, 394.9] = 1.93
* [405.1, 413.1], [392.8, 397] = 1.96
